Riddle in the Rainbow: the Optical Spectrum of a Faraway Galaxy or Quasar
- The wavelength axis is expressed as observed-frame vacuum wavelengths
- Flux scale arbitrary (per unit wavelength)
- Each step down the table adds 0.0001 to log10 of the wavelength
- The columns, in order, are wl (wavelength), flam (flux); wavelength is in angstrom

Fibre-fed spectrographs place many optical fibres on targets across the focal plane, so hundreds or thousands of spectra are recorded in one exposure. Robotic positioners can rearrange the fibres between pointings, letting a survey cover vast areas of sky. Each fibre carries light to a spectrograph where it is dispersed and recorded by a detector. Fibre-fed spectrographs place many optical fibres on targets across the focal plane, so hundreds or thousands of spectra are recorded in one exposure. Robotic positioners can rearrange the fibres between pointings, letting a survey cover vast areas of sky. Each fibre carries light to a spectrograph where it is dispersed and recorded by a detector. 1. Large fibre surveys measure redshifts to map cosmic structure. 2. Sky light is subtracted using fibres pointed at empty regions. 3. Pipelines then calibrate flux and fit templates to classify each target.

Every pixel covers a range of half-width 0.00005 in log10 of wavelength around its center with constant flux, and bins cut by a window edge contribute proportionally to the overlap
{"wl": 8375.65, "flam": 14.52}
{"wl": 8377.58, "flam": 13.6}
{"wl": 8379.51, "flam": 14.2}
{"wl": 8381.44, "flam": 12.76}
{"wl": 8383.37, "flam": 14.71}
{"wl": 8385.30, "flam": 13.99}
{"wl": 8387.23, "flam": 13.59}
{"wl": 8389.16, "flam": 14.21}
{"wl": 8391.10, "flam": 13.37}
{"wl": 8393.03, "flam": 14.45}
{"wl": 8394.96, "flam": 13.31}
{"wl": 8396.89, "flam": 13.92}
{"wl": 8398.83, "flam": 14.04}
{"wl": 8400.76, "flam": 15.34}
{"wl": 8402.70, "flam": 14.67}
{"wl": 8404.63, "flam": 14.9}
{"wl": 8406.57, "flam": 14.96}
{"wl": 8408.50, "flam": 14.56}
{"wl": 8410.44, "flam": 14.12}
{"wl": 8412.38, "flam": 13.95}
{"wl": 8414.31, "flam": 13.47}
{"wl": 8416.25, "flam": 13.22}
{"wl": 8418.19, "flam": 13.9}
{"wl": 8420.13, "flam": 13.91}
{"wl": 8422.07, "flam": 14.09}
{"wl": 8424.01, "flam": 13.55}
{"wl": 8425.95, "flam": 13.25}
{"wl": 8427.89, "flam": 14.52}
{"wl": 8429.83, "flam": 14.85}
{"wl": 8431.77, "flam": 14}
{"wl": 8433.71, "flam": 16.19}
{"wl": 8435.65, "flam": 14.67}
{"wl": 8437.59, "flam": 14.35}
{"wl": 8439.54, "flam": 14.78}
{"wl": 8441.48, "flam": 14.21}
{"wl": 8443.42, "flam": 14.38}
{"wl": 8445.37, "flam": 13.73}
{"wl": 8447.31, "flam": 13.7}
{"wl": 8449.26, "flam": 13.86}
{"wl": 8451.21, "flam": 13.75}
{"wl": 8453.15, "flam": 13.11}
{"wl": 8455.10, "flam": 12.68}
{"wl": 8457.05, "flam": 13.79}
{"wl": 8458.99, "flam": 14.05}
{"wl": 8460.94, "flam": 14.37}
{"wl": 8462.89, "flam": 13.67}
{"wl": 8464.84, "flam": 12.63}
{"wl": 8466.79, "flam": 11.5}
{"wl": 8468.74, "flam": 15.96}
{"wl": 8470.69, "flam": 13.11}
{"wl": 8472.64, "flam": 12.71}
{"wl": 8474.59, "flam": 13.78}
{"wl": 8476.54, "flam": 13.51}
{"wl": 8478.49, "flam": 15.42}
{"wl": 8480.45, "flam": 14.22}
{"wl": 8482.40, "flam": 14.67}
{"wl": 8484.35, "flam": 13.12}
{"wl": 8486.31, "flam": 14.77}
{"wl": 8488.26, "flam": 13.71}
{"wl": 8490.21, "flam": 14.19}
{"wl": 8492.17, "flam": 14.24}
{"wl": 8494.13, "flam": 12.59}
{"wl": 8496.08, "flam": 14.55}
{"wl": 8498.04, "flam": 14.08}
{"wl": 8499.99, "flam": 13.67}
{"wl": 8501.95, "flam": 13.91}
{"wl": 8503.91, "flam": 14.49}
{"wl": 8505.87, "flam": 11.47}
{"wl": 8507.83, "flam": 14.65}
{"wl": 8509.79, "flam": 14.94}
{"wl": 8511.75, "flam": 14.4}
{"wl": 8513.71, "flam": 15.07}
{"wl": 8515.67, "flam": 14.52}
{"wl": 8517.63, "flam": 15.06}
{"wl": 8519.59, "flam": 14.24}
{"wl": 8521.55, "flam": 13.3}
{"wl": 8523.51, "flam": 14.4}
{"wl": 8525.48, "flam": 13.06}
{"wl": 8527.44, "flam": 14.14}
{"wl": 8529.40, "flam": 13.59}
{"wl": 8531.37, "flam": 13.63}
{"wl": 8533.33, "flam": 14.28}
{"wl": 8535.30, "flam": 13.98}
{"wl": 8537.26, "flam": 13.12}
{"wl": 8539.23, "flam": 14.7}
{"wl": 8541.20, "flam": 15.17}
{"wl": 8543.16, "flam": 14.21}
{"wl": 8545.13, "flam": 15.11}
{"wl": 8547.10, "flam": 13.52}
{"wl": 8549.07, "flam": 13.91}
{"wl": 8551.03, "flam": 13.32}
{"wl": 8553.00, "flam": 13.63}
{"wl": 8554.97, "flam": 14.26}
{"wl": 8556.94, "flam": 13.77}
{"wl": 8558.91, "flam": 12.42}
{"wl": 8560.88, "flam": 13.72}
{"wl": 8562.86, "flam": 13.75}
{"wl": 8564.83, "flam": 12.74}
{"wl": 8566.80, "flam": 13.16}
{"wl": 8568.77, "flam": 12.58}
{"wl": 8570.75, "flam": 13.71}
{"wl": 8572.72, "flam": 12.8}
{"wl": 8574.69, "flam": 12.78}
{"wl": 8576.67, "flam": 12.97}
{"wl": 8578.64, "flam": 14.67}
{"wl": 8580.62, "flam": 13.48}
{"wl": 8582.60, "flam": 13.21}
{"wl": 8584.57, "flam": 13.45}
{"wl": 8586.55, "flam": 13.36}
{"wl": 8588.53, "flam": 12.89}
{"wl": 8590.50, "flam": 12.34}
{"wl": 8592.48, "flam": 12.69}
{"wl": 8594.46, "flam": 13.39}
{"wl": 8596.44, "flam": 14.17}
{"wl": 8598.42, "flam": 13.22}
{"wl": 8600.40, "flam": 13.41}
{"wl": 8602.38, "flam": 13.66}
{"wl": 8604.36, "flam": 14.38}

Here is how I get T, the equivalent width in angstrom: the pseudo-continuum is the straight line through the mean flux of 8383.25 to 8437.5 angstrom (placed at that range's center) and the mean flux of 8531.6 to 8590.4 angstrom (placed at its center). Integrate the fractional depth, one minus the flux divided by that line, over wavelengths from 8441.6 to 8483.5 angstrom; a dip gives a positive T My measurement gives 0.71 angstrom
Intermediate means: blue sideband 14.2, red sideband 13.6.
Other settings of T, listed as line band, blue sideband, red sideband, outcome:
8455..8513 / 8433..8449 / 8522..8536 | 1.21 angstrom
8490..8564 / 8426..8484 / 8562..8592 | -2.51 angstrom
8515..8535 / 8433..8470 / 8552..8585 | -0.64 angstrom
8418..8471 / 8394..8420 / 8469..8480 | 0.18 angstrom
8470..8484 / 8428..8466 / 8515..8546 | 0.18 angstrom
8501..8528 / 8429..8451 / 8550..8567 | -0.63 angstrom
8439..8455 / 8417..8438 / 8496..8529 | 0.44 angstrom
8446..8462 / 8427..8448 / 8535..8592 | 0.79 angstrom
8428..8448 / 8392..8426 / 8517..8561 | -0.61 angstrom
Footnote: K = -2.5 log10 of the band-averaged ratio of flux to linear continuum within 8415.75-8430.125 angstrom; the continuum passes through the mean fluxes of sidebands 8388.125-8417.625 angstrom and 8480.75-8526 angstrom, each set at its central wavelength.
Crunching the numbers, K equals 0.02 mag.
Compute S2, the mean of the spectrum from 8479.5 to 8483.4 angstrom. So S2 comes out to 14.5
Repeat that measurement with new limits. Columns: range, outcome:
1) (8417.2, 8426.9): 13.7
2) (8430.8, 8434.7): 15.1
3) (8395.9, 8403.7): 14.5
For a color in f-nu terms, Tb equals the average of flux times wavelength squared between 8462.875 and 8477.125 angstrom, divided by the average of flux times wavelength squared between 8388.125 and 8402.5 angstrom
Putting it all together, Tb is 1.0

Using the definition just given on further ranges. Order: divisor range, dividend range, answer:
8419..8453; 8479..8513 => 1.00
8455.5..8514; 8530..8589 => 1.00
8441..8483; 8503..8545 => 1.04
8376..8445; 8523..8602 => 0.99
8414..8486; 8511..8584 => 1.01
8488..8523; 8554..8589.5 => 0.96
